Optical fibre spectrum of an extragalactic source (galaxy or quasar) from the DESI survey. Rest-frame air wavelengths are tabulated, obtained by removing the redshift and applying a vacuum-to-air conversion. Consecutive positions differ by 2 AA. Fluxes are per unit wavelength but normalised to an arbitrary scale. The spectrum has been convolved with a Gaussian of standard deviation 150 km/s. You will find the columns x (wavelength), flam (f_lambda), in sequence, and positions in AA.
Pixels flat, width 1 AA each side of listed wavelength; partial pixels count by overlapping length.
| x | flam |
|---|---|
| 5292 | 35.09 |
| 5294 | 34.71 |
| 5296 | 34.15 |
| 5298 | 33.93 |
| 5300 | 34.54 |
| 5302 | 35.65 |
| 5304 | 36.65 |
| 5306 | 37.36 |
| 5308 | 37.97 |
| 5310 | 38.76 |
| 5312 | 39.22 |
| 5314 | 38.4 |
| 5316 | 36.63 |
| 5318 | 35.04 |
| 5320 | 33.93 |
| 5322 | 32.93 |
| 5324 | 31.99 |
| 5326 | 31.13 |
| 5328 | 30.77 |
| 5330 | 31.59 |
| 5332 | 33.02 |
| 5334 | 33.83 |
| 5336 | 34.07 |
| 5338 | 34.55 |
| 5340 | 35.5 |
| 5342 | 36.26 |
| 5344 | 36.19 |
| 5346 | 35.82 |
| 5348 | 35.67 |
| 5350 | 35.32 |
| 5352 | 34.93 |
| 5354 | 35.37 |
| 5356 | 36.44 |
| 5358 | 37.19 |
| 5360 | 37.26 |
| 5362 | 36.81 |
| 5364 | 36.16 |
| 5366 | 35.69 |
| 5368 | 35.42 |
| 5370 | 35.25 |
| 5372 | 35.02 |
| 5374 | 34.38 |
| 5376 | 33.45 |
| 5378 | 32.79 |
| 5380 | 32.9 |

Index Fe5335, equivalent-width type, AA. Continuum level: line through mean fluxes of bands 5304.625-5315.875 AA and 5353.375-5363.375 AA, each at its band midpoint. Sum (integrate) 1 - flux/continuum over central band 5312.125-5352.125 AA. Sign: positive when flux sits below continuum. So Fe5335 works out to 3.2 AA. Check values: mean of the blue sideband 38.2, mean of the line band 34.5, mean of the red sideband 36.6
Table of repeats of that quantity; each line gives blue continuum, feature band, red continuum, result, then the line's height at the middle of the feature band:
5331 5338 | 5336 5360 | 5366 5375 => -1.0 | 34.3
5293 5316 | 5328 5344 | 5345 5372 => 0.9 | 36.2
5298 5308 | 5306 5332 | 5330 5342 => 0.2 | 35.1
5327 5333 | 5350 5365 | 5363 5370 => -0.7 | 34.7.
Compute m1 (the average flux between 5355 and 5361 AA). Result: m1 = 37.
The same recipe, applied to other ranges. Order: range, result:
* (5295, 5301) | 34.2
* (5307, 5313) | 38.6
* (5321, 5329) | 31.7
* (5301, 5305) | 36.1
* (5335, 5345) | 35.3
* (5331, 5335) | 33.4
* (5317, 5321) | 34.5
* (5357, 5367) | 36.6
